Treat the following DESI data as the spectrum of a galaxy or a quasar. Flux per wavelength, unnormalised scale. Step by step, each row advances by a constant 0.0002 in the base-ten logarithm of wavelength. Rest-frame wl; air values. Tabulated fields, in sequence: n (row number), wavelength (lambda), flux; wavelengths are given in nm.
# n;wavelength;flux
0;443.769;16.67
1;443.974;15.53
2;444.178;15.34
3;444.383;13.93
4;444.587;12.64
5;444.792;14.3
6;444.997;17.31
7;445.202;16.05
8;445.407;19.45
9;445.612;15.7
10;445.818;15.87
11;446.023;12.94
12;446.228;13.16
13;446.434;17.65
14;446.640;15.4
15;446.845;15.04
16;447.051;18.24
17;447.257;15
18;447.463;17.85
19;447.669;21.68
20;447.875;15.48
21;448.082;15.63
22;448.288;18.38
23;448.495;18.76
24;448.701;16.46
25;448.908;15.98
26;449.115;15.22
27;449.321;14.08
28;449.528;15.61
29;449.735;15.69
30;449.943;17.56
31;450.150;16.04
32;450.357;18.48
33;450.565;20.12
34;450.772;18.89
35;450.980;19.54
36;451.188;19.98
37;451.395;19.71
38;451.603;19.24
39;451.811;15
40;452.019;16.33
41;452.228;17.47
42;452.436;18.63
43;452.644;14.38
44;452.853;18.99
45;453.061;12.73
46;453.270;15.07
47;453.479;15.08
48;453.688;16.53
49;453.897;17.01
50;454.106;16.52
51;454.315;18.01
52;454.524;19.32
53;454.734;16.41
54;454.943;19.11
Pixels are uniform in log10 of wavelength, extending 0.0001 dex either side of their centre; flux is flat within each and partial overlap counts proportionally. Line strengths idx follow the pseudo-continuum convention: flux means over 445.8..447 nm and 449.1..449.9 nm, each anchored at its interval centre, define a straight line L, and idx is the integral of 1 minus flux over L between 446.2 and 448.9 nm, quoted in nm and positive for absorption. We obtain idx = -0.30 nm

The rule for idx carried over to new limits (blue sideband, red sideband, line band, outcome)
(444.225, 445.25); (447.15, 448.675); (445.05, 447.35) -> 0.02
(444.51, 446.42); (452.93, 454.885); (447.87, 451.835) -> -0.36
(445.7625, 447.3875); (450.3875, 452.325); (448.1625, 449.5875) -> 0.04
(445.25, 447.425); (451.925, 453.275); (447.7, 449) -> -0.08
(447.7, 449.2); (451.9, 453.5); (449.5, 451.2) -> -0.15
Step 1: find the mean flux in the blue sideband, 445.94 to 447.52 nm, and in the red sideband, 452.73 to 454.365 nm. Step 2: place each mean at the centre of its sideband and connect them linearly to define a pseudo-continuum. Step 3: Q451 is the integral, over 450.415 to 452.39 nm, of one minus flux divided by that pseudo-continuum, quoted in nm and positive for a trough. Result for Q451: -0.31 nm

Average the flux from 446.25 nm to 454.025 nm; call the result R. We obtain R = 17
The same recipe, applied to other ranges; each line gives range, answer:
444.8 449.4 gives 16.4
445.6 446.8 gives 15.1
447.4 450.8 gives 17.1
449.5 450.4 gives 16.6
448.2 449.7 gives 16.3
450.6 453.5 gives 17.3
